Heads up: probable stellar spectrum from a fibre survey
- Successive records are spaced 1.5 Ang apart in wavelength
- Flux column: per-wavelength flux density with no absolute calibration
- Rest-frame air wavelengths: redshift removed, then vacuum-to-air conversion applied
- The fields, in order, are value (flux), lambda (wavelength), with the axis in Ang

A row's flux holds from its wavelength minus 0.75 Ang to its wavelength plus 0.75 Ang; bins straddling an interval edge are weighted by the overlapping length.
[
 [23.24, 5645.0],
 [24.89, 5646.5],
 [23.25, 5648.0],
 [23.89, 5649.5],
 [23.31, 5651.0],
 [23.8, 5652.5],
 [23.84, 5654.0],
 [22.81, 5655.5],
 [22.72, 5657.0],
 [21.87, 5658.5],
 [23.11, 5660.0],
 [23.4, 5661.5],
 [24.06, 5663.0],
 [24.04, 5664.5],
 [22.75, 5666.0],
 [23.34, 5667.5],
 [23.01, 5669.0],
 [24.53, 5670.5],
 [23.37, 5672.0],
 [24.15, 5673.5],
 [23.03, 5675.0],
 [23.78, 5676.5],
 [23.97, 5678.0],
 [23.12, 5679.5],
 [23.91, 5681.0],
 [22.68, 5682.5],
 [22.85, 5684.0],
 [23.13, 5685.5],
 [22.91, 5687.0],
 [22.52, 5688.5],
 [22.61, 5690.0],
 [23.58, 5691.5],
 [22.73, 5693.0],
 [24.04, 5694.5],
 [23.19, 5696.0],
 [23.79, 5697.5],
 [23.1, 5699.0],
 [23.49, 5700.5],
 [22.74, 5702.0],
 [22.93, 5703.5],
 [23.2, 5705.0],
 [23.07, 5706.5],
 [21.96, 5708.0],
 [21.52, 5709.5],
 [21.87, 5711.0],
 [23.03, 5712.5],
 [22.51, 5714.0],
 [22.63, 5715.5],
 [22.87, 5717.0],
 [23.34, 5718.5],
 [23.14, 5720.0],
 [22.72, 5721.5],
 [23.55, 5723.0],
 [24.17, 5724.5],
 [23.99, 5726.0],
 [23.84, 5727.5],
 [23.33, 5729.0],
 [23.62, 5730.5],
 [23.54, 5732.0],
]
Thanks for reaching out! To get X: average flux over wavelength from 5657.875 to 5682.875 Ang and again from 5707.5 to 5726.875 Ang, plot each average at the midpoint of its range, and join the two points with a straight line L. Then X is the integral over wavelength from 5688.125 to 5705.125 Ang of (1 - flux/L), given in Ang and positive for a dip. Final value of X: 0.0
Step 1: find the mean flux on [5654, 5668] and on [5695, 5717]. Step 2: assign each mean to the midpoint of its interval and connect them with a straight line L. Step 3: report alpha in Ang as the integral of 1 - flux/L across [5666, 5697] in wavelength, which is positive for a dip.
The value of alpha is -0.4 Ang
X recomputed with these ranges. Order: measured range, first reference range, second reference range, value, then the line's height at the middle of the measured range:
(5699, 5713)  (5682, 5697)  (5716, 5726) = 0.32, 23.2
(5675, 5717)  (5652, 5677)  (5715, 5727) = 0.64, 23.4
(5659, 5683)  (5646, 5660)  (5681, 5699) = -0.28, 23.2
